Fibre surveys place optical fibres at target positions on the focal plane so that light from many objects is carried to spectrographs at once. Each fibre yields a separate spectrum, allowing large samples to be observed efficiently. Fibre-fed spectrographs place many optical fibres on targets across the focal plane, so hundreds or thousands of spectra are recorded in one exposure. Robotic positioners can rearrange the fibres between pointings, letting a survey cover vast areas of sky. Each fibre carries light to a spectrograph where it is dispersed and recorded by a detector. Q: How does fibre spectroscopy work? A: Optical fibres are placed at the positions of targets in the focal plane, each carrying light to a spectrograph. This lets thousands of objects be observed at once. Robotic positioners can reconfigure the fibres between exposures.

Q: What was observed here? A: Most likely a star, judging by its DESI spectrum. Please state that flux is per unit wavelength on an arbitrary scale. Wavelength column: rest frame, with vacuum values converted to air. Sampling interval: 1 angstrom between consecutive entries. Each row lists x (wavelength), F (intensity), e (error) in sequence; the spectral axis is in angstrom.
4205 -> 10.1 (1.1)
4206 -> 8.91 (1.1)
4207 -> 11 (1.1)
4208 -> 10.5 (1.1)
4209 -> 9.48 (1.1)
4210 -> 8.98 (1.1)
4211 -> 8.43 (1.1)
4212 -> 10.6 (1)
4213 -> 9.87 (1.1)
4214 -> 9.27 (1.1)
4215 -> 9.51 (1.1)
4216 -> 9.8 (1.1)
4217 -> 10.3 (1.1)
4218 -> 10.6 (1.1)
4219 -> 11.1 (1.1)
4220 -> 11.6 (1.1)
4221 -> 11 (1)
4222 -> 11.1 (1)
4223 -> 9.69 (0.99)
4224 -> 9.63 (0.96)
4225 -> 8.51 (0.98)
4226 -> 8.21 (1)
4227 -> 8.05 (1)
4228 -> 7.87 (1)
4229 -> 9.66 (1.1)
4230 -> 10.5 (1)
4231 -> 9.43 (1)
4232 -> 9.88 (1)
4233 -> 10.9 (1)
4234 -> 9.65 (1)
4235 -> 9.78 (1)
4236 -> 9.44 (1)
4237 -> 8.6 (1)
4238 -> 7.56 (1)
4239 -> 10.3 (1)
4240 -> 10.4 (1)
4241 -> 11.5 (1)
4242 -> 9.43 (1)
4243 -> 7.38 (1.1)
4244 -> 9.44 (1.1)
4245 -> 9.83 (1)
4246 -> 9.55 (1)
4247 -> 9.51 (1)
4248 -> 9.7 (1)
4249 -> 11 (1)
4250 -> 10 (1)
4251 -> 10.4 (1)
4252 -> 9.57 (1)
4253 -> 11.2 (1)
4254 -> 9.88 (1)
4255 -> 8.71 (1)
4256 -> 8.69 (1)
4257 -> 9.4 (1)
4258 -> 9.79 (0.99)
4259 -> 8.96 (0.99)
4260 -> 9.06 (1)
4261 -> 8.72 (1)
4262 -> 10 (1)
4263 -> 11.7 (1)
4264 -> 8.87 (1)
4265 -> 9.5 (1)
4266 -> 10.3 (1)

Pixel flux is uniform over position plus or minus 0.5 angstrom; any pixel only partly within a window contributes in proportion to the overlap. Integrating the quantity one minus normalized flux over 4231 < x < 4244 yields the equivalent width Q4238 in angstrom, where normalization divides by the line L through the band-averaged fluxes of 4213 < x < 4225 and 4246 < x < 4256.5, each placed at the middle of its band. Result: 0.6 angstrom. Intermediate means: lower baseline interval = 10.2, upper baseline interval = 9.85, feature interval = 9.56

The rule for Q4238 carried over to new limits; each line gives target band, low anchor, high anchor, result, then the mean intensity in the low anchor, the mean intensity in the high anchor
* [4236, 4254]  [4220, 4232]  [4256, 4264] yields -0.3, 9.53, 9.55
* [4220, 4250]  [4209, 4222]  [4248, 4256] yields 1.3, 10.1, 9.99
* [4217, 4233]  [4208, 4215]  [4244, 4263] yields -0.4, 9.52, 9.71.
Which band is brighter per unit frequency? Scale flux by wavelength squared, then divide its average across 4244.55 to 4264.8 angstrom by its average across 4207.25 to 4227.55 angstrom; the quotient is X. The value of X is 1.01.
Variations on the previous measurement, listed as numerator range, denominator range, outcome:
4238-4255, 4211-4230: 1.02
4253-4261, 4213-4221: 0.92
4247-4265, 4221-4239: 1.05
